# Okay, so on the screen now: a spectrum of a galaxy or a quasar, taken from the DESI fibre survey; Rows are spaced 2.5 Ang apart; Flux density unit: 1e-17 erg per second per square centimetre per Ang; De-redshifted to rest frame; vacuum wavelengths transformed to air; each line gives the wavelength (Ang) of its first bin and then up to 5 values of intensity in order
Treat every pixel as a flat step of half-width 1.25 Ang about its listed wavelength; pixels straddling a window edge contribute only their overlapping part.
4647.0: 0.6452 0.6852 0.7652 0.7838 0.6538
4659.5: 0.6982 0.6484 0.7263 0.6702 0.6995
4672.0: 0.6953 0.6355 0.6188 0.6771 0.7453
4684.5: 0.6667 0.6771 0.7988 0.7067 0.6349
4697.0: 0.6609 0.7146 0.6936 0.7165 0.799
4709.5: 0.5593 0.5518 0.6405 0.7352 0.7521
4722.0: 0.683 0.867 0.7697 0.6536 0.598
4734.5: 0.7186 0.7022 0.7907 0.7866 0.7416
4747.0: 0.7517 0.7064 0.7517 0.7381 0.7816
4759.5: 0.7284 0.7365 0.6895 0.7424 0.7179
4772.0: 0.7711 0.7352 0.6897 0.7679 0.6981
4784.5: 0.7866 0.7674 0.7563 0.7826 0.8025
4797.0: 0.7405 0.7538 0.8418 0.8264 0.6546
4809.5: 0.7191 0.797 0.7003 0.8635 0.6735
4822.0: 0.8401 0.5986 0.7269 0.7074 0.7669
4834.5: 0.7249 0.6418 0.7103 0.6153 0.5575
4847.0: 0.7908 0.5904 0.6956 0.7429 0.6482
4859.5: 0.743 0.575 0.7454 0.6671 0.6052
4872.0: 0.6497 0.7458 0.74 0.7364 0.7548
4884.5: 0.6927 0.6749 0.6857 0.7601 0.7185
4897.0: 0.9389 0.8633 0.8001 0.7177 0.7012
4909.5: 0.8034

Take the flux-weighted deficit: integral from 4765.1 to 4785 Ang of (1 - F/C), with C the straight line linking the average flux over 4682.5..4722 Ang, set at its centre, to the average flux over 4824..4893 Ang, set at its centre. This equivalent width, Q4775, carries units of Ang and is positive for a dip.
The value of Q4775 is -1.3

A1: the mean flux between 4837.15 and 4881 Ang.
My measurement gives 0.679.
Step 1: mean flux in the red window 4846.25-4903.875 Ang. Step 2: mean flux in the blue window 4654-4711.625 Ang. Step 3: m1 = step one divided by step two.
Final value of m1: 1.05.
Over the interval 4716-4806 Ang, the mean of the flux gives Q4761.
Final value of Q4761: 0.746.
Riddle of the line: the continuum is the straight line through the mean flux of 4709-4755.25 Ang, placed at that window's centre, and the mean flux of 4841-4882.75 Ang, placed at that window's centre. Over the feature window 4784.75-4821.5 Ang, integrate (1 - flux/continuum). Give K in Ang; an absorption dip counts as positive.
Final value -3.7 Ang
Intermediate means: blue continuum 0.713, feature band 0.765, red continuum 0.682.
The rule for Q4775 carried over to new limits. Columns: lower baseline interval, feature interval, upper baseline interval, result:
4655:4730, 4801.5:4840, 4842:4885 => -2.72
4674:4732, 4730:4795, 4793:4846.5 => -2.52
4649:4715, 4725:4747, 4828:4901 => -1.09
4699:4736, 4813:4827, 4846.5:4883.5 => -0.83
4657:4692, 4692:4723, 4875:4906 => 0.85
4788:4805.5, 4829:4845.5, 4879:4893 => 1.73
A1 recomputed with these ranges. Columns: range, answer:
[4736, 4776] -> 0.742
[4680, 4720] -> 0.689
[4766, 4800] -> 0.751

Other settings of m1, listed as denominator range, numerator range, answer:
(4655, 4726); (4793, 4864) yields 1.04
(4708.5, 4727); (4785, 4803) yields 1.12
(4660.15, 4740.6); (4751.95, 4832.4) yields 1.08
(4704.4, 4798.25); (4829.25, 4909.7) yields 0.98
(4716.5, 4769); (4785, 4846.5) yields 1.00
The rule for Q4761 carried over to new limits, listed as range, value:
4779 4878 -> 0.719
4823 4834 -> 0.705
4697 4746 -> 0.708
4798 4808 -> 0.771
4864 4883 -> 0.703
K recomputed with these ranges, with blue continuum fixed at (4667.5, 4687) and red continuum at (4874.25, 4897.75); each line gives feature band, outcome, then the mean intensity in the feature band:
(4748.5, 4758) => -0.60 Ang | 0.744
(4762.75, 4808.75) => -2.65 Ang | 0.751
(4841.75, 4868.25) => 2.14 Ang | 0.672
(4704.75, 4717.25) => 0.57 Ang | 0.656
